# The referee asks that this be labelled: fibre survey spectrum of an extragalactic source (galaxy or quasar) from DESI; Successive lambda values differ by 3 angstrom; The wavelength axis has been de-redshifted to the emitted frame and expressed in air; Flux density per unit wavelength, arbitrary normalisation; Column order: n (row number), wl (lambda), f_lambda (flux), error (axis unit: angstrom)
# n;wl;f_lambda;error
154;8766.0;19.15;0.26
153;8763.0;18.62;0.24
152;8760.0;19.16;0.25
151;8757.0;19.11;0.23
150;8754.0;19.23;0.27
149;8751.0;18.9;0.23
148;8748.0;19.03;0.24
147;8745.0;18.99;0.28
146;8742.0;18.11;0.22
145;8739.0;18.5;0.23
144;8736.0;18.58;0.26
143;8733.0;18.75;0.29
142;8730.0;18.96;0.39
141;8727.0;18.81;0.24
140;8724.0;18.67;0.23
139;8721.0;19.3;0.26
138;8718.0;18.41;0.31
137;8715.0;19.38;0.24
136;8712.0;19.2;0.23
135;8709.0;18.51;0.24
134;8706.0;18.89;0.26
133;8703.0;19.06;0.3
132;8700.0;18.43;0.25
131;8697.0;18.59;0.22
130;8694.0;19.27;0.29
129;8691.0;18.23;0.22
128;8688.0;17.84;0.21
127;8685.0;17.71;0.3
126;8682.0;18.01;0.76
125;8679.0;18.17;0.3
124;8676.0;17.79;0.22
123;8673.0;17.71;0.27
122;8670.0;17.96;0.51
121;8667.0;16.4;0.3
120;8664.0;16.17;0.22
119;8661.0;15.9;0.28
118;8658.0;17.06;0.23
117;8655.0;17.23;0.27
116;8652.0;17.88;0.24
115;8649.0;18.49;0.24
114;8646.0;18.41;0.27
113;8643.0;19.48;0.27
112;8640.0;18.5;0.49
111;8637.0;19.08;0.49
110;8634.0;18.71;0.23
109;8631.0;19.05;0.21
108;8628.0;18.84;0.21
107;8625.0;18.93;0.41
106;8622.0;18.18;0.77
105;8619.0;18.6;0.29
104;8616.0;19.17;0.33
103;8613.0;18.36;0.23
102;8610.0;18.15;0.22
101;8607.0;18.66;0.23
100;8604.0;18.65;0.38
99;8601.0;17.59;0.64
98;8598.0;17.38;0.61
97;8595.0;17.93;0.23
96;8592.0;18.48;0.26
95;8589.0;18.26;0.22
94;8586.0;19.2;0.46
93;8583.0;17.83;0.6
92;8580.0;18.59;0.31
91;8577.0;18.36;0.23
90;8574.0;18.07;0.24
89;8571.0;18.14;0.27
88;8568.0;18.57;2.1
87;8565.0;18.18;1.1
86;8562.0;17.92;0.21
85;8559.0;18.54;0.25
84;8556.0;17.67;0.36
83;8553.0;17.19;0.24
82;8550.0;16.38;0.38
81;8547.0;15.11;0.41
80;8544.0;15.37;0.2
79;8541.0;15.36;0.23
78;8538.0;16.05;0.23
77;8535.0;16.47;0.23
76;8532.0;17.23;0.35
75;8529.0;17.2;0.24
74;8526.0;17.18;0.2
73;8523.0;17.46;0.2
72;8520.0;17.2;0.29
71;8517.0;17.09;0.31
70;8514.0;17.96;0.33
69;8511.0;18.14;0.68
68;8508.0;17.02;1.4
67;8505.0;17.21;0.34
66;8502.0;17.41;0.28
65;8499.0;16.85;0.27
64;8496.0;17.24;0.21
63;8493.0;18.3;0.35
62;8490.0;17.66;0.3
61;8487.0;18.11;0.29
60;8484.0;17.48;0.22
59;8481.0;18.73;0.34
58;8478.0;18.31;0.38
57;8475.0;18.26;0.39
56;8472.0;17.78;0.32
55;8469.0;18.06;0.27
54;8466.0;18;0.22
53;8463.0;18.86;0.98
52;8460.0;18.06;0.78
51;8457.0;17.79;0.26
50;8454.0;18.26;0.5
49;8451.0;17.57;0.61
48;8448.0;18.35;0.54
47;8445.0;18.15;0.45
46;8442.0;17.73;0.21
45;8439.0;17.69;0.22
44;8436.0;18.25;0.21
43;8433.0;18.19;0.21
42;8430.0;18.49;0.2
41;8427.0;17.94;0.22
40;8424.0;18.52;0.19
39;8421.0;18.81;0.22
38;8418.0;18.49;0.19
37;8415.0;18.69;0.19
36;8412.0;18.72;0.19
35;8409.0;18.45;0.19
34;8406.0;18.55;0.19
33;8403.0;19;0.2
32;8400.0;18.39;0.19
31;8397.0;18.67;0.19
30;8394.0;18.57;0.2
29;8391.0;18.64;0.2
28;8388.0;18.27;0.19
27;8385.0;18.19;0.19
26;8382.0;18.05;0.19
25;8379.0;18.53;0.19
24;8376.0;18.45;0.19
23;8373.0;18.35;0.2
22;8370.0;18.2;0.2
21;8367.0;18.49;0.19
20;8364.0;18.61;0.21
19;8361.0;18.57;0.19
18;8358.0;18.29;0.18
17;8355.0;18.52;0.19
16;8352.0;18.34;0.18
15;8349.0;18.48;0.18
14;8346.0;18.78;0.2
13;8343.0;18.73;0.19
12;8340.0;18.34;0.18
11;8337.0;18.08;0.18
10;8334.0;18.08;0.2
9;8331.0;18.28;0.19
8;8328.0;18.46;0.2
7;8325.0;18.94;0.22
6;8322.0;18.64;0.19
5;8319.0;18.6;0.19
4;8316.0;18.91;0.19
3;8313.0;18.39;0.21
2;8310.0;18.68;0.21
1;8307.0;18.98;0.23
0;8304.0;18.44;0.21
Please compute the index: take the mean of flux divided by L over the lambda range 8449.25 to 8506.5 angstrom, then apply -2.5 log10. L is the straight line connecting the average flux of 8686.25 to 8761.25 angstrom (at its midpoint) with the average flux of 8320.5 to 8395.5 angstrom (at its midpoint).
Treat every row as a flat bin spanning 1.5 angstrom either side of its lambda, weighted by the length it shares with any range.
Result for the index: 0.04 mag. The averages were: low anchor 18.4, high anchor 18.8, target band 17.9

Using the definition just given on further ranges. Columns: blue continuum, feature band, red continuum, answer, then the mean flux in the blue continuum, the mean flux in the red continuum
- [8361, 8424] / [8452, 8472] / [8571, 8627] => 0.02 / 18.5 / 18.4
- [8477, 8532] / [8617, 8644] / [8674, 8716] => -0.04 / 17.6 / 18.5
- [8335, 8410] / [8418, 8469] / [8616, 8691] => 0.01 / 18.5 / 18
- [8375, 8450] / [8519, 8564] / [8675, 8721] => 0.10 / 18.4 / 18.5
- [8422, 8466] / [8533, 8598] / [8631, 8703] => 0.03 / 18.1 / 18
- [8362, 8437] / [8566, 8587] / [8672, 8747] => 0.01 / 18.5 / 18.6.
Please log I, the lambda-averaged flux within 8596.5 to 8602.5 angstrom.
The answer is 17.5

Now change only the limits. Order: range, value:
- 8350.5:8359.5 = 18.4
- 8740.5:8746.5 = 18.6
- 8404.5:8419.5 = 18.6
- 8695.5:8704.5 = 18.7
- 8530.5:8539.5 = 16.6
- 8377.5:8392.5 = 18.3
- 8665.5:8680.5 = 17.6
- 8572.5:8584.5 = 18.2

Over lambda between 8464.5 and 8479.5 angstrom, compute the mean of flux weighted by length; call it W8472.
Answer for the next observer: 18.1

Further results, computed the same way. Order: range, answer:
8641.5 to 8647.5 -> 18.9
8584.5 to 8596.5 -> 18.5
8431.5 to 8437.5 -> 18.2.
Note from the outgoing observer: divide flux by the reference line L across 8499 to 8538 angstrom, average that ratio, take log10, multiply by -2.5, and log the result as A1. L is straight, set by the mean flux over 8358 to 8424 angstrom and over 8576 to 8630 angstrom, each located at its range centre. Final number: 0.07 mag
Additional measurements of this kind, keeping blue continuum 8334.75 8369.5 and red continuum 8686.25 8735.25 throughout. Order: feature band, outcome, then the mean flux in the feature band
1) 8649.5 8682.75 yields 0.08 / 17.3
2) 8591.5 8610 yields 0.03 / 18.1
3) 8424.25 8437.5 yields 0.02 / 18.2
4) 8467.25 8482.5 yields 0.02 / 18.2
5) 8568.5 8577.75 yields 0.03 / 18.2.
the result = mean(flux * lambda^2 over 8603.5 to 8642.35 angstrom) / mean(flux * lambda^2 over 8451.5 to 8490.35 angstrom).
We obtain 1.1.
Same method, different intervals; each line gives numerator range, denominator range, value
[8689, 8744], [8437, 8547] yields 1.13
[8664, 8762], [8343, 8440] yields 1.08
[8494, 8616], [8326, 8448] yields 0.99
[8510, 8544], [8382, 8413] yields 0.94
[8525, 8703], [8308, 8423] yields 1.02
